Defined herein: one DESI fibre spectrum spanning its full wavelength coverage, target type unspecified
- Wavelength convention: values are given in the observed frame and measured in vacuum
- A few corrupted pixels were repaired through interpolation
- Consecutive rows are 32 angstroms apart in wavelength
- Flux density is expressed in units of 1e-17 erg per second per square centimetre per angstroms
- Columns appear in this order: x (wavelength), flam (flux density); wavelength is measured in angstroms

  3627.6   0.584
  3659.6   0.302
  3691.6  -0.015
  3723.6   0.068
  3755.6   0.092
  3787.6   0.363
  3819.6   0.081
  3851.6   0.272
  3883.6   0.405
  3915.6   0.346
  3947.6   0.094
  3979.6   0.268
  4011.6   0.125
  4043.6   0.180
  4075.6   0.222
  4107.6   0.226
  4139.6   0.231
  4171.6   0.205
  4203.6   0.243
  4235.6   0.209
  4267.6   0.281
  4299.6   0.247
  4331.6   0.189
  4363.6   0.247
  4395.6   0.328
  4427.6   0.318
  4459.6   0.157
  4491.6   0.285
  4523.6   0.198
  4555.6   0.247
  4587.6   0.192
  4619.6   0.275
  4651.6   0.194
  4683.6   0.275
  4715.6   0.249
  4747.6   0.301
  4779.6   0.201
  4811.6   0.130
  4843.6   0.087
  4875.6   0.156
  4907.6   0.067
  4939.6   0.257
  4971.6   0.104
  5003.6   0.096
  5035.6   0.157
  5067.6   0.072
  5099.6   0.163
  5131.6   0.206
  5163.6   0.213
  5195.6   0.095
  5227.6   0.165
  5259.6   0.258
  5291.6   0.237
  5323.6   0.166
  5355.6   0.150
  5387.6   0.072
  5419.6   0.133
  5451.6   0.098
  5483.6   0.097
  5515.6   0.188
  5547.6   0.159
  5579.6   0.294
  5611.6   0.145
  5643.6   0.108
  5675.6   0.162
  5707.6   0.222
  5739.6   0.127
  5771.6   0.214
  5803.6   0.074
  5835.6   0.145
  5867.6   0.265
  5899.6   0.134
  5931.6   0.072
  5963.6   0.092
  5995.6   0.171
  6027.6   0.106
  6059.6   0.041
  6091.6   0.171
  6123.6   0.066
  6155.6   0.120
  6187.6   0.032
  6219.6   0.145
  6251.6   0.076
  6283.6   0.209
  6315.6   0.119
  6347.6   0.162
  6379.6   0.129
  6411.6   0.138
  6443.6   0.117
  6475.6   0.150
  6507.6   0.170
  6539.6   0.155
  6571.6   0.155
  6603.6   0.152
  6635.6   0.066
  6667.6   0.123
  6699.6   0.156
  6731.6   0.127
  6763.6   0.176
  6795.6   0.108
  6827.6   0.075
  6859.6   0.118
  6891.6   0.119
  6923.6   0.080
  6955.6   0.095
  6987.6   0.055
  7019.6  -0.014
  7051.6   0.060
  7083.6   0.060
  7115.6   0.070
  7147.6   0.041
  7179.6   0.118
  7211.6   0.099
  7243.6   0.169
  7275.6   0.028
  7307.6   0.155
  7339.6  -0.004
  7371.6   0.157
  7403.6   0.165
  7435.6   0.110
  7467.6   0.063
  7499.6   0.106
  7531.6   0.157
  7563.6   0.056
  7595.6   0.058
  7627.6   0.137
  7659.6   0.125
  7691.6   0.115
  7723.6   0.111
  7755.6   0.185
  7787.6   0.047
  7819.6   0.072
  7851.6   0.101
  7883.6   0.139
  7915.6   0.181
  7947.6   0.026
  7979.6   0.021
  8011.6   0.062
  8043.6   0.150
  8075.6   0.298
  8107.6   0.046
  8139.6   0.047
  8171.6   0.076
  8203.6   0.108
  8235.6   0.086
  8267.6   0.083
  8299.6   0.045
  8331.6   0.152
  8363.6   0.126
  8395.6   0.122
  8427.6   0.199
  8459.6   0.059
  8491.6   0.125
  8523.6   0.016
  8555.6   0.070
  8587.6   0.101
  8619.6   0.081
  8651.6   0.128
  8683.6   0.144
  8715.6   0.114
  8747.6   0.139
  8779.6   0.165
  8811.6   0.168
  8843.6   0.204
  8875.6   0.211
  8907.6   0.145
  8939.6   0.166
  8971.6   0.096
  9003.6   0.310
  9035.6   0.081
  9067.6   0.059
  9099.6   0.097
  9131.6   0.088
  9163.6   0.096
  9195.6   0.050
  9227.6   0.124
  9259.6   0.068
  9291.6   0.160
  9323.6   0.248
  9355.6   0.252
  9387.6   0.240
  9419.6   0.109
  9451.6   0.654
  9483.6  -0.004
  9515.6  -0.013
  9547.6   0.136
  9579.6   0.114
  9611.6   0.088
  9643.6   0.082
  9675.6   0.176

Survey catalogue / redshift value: 1.16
